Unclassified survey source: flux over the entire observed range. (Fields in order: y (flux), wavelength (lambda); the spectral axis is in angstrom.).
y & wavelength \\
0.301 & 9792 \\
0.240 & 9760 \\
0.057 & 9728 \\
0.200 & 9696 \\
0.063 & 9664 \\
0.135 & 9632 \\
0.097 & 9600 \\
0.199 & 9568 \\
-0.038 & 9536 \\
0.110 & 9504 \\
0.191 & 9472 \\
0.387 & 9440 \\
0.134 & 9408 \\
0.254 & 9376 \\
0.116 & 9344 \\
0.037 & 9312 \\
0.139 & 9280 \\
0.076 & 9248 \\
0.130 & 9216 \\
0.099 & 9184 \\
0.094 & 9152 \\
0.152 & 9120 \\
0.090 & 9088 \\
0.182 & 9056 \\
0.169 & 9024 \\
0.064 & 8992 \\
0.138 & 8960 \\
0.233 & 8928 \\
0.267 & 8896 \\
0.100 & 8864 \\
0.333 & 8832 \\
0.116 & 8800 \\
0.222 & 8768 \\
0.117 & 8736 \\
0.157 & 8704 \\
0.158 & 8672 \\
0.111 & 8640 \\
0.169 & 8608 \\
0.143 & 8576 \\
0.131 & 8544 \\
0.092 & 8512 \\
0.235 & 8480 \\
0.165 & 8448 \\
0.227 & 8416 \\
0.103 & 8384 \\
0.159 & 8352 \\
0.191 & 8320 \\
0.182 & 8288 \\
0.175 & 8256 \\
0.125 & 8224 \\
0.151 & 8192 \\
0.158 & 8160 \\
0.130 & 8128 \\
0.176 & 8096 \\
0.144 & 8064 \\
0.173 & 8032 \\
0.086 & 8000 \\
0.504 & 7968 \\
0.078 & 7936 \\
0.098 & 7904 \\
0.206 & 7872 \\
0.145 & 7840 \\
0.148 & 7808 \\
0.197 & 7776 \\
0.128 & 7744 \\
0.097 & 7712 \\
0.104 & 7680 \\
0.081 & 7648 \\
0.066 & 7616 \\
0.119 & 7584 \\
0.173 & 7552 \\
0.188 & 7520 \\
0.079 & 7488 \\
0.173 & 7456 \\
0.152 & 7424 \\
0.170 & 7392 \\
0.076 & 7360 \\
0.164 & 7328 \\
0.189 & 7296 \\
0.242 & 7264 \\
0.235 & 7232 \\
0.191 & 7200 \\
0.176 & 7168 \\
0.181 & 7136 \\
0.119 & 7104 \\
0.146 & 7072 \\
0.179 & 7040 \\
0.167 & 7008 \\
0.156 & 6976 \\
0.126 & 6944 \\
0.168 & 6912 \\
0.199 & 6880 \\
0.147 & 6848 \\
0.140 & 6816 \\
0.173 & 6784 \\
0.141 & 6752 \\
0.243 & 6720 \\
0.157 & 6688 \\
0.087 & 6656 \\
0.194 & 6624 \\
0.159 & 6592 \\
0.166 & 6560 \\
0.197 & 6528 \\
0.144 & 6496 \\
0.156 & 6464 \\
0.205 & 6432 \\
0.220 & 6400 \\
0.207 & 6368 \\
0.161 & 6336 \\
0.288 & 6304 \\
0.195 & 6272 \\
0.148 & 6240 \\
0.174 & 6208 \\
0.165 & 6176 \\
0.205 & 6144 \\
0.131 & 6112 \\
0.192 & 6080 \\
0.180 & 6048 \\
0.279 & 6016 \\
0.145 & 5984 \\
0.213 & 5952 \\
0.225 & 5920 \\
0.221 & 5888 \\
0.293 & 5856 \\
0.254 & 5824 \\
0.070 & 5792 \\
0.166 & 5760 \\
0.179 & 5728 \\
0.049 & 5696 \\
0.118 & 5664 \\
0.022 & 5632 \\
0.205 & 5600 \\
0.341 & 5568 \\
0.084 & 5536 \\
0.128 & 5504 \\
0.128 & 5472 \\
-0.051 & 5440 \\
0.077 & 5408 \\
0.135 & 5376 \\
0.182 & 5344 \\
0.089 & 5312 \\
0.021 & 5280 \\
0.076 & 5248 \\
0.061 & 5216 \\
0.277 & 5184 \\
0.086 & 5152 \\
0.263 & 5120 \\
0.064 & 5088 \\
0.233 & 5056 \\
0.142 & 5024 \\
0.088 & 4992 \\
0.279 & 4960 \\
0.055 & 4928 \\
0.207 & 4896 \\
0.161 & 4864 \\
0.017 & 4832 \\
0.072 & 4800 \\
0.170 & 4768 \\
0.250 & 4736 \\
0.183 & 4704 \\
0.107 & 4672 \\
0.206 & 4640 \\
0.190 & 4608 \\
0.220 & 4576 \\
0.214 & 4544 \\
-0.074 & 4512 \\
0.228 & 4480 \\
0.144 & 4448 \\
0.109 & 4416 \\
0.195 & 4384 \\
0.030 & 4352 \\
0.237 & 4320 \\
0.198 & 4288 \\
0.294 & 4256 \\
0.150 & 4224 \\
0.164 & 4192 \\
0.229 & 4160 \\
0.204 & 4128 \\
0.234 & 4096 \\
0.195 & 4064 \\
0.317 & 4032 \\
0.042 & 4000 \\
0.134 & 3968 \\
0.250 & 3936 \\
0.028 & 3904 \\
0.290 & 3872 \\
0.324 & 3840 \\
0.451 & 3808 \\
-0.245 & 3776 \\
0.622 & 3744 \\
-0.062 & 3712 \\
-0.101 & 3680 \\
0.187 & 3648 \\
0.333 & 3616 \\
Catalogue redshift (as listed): 1.137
